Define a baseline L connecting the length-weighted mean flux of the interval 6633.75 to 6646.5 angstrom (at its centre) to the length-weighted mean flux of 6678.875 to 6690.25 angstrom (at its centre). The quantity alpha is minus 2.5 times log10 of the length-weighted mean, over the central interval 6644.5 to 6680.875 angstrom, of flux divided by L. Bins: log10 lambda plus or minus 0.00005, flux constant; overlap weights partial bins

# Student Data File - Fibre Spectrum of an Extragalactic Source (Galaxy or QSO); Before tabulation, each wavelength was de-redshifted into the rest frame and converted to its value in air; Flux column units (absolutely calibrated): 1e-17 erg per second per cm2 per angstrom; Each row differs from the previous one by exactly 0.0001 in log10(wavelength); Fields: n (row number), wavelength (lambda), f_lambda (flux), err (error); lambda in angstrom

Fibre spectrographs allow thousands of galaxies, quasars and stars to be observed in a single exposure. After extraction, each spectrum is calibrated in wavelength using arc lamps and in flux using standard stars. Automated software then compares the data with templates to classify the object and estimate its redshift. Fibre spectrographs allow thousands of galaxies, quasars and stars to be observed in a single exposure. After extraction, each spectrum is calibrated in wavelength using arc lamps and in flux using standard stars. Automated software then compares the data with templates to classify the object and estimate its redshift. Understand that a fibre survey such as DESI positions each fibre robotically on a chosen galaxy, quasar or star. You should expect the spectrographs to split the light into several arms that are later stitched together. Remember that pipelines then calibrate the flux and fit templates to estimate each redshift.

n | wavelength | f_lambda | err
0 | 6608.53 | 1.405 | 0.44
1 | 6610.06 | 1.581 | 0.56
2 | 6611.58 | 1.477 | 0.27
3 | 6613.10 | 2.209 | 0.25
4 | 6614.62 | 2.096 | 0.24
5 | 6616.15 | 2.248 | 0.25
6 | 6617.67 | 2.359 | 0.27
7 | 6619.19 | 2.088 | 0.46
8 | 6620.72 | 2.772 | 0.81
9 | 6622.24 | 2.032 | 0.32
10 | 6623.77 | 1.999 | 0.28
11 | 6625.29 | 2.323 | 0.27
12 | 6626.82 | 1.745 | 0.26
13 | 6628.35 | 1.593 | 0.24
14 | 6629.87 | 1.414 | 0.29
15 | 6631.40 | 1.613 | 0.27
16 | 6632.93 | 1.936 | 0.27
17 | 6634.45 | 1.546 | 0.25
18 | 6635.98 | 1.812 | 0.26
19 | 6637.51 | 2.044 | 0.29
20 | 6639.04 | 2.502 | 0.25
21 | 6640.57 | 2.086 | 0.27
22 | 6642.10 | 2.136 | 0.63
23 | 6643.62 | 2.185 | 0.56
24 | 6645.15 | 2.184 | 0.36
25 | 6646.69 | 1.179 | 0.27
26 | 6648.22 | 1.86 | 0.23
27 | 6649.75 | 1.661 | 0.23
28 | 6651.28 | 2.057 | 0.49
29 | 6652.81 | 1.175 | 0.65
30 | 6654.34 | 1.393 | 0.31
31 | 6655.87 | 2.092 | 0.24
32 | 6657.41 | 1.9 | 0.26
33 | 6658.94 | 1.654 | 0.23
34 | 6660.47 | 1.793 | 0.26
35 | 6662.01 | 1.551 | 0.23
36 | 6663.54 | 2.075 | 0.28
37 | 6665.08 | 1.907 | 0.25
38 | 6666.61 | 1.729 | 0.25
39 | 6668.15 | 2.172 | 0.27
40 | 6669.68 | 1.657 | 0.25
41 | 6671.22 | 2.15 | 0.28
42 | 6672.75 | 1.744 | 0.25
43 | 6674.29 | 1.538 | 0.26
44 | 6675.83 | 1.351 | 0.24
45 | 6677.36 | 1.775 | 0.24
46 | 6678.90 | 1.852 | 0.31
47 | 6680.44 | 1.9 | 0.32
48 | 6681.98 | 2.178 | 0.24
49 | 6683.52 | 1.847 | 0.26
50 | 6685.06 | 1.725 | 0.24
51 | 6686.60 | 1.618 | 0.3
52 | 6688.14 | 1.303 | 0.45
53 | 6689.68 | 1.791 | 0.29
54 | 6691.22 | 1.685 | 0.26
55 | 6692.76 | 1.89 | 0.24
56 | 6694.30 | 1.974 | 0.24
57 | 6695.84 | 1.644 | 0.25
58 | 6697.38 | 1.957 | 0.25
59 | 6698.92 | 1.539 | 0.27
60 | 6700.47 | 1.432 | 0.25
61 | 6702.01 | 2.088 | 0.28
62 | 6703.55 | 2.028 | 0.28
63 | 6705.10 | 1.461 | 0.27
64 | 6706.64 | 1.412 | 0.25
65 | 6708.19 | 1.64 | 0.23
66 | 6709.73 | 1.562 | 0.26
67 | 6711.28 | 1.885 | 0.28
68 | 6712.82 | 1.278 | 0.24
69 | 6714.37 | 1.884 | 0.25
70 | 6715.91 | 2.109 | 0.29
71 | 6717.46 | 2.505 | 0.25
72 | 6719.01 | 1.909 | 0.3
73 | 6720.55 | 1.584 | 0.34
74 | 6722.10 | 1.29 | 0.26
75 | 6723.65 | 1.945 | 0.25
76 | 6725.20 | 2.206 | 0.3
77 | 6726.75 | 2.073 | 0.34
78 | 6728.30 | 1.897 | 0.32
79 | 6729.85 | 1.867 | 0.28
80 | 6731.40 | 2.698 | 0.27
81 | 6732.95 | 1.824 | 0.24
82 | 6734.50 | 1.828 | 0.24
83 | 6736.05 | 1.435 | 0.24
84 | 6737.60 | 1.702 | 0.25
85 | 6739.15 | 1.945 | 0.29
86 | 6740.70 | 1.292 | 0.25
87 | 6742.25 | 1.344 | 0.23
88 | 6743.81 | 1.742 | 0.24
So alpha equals 0.08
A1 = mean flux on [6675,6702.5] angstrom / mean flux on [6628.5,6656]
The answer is 1.0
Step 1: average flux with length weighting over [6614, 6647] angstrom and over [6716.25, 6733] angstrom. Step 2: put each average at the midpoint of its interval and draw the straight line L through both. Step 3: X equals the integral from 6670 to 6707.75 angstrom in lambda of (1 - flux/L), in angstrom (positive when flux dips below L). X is 4.8 angstrom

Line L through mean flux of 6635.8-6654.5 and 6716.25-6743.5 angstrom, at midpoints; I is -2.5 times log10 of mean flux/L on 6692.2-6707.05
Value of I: 0.07 mag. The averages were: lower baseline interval 1.88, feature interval 1.75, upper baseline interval 1.85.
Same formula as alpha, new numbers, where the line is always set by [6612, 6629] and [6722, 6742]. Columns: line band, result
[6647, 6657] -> 0.208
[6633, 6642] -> 0.041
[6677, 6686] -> 0.055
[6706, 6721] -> 0.066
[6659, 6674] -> 0.094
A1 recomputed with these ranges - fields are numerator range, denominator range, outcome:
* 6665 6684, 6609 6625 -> 0.88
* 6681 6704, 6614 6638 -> 0.90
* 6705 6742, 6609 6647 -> 0.91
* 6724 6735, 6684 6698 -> 1.19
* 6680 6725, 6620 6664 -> 0.94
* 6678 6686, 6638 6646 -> 0.86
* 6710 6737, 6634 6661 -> 1.02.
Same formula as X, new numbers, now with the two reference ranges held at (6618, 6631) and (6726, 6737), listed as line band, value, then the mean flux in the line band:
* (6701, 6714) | 1.9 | 1.67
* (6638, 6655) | 1.1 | 1.86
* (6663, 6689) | 2.3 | 1.79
